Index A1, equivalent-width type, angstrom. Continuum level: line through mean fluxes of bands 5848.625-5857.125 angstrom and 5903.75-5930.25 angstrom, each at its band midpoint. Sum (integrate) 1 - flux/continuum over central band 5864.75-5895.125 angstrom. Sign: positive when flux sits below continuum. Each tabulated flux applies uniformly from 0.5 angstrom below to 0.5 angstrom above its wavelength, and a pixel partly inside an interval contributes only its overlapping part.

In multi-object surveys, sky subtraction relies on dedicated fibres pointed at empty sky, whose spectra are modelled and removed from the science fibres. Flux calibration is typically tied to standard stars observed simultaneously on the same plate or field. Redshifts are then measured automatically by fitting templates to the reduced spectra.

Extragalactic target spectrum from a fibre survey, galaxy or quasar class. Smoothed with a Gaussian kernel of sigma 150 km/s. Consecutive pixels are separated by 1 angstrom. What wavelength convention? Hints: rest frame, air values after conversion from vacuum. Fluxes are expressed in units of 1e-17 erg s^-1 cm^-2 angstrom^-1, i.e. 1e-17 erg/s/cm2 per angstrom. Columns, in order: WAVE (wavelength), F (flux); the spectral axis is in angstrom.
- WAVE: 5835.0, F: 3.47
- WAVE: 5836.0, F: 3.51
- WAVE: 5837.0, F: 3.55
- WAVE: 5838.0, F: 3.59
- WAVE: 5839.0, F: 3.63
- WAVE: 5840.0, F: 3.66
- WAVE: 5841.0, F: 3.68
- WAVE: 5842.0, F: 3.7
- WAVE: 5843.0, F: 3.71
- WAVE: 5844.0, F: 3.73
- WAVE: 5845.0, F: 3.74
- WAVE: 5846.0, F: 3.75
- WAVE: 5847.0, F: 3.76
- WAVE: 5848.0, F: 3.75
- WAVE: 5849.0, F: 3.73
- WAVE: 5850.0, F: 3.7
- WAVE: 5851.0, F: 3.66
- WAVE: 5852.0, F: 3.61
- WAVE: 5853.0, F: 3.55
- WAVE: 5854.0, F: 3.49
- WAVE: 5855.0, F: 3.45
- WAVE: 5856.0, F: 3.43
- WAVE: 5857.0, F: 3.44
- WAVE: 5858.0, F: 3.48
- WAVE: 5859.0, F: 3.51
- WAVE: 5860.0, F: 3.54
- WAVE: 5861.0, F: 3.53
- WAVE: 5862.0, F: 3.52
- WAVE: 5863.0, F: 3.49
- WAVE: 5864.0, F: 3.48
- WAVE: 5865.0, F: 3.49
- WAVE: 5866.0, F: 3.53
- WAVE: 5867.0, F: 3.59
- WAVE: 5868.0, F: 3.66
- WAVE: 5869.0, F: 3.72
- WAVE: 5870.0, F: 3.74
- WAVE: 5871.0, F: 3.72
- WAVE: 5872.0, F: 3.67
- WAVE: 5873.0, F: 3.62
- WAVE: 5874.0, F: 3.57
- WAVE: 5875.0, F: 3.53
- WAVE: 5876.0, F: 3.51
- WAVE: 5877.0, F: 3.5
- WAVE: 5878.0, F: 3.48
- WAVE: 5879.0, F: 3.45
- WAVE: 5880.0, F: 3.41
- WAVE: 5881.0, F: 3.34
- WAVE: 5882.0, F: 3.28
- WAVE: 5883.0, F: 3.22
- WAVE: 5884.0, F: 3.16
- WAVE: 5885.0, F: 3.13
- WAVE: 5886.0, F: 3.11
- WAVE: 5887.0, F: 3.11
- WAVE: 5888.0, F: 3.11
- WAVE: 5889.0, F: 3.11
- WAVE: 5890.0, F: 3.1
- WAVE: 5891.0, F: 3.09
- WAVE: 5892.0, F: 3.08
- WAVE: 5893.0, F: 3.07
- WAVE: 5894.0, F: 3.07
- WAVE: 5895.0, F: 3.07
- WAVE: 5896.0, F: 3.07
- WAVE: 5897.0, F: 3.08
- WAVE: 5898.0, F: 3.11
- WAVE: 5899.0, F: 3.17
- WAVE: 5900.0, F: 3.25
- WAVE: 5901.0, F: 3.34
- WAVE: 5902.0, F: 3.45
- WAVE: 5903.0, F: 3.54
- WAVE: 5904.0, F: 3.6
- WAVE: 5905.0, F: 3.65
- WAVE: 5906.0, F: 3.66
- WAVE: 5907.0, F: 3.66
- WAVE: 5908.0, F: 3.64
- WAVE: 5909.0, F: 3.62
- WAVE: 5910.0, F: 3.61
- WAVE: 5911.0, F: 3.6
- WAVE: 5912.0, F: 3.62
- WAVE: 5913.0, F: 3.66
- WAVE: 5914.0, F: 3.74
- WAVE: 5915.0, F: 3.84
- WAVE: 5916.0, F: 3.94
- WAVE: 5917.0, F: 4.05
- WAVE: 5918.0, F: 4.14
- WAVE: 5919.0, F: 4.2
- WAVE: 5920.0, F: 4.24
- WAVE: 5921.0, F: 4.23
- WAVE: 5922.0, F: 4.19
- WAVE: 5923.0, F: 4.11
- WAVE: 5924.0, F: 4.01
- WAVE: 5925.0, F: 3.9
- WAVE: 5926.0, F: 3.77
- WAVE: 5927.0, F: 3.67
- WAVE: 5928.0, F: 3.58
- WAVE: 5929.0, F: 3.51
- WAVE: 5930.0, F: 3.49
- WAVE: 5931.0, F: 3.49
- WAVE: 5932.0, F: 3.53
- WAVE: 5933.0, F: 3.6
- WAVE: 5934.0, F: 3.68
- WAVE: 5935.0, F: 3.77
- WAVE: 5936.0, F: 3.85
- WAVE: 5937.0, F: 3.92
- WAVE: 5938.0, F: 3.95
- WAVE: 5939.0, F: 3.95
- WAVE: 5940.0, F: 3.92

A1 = 2.5 angstrom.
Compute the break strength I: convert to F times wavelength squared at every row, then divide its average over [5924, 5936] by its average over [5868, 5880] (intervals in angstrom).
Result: 1.0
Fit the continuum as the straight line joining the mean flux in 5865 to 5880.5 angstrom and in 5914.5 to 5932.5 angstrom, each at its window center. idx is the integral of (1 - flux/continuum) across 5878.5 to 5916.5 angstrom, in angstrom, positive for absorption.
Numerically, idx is 3.7 angstrom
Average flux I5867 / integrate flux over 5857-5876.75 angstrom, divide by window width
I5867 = 3.57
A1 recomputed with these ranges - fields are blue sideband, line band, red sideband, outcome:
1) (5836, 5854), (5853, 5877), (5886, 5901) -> -0.8 angstrom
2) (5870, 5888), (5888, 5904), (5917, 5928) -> 2.0 angstrom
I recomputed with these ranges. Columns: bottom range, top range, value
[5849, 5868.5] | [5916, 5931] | 1.13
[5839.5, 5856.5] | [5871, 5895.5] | 0.91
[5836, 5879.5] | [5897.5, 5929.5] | 1.06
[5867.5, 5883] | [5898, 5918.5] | 1.04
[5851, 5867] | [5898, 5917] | 1.04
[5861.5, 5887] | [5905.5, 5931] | 1.12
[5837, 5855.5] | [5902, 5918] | 1.03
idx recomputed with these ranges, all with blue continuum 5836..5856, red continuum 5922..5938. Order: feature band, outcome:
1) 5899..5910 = 0.6 angstrom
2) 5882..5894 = 1.9 angstrom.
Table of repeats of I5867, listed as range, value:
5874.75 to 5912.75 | 3.33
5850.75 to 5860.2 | 3.51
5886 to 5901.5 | 3.12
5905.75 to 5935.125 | 3.79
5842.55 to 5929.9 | 3.55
